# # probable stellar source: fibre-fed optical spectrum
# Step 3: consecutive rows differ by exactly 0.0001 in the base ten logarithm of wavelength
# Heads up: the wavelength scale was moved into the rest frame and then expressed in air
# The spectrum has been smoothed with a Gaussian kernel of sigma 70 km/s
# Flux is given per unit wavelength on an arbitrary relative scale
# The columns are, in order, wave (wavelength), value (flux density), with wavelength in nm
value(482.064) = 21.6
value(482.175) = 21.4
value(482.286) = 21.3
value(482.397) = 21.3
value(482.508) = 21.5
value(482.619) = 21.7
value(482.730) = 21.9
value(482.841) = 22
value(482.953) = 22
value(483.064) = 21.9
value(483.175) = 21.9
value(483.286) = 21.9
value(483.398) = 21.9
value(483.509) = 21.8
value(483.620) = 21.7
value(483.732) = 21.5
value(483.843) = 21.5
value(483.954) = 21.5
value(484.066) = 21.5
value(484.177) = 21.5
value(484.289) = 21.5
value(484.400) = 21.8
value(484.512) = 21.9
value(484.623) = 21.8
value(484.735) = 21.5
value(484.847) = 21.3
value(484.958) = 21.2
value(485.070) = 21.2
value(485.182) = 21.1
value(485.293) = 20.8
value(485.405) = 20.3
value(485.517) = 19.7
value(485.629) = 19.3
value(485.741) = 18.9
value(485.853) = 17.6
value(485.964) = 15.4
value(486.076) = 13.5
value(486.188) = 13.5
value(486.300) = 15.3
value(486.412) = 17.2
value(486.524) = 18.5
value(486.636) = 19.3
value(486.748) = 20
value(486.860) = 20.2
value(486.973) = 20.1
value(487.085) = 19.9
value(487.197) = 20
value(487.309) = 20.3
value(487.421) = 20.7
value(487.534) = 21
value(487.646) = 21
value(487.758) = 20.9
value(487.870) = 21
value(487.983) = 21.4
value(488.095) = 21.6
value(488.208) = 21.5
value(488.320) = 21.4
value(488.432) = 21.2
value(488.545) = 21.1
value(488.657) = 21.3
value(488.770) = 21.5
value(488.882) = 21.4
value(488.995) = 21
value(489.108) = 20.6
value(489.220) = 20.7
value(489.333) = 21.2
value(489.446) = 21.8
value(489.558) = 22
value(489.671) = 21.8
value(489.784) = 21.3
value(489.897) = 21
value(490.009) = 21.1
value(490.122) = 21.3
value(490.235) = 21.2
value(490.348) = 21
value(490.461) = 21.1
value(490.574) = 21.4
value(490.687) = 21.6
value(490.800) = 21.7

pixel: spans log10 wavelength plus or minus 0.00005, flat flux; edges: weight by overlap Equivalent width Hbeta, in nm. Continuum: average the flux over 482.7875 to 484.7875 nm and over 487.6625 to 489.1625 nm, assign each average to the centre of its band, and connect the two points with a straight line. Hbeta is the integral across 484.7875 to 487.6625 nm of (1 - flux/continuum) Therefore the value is 0.32 nm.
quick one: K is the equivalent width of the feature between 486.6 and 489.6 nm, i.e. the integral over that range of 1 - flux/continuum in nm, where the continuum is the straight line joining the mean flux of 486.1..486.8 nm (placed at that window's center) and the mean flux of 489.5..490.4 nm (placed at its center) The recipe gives -0.29 nm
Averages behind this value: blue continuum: 17.1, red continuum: 21.4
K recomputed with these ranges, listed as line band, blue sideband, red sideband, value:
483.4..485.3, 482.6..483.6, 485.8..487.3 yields -0.103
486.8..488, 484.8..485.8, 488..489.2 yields 0.022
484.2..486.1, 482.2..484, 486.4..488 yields 0.080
